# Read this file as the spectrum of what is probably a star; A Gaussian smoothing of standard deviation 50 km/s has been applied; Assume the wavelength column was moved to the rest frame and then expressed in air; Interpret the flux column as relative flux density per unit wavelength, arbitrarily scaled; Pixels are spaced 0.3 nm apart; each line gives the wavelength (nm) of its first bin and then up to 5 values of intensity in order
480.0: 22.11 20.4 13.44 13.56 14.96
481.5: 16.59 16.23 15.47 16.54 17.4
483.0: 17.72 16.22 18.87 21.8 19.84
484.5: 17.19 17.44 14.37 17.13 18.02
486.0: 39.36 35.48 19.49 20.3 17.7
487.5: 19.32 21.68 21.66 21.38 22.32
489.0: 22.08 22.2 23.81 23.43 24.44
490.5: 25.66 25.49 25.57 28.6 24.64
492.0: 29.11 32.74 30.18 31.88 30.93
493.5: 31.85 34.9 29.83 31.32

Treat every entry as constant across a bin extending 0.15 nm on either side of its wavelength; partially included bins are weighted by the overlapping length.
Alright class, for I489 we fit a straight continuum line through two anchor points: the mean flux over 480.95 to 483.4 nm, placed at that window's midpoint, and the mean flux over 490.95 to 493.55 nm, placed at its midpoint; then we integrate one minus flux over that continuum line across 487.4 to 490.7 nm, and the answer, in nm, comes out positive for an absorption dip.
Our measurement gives 0.34 nm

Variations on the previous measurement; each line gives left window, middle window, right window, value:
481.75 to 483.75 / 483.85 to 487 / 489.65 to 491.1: -0.33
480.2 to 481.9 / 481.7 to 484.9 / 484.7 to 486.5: 0.31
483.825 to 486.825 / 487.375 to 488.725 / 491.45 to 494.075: 0.21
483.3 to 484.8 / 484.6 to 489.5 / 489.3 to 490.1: -0.13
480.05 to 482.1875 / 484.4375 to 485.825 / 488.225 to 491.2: 0.20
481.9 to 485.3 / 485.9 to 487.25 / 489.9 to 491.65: -0.38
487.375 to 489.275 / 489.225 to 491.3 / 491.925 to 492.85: 0.11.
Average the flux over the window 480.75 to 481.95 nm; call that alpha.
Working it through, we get 15.3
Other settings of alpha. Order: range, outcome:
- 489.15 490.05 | 23.1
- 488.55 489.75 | 22.6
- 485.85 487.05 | 28.7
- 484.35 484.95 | 17.3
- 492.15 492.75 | 31.5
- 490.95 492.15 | 27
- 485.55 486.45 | 31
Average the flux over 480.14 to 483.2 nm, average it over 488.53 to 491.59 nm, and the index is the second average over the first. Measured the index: 1.5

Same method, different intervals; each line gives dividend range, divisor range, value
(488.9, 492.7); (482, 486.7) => 1.29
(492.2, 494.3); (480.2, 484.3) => 1.87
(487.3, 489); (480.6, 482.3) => 1.39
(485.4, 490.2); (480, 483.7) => 1.39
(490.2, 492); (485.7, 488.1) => 1.08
